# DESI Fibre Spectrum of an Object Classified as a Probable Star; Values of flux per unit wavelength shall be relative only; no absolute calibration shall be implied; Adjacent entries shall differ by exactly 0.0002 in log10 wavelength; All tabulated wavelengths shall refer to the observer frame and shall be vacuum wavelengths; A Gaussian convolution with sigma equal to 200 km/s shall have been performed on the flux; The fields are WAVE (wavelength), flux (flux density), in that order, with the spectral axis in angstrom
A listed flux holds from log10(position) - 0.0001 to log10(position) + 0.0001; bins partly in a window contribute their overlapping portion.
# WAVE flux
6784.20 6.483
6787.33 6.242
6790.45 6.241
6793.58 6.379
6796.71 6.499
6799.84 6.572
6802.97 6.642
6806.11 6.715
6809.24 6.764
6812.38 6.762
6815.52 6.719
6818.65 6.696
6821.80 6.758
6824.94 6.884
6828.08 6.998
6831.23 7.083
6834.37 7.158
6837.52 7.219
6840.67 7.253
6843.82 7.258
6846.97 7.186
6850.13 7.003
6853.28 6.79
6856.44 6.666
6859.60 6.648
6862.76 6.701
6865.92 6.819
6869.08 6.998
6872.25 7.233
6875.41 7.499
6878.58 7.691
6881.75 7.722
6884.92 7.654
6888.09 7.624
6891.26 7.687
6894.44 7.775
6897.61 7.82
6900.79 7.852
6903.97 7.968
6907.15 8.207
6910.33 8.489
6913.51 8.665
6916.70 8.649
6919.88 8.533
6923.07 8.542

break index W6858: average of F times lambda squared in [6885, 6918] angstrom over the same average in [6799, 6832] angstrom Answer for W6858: 1.22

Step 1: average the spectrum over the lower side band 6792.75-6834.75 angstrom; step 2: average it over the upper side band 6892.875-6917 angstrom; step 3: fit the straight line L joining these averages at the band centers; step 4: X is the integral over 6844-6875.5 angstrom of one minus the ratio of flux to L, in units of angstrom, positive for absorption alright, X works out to 2.2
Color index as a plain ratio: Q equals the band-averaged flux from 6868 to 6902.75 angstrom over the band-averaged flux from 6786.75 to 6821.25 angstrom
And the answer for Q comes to 1.16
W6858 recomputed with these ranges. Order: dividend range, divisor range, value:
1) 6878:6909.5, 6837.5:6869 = 1.14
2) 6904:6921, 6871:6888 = 1.13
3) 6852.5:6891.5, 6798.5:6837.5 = 1.07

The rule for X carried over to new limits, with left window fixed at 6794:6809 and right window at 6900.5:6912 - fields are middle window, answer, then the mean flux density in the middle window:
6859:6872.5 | 1.25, 6.86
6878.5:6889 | 0.21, 7.67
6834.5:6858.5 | 0.72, 7.05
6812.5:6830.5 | 0.22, 6.82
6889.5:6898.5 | 0.26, 7.76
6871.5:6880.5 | 0.24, 7.51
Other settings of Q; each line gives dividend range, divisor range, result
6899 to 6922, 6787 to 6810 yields 1.28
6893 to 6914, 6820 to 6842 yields 1.15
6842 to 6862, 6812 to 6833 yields 1.01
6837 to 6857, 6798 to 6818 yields 1.06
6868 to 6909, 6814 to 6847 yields 1.10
